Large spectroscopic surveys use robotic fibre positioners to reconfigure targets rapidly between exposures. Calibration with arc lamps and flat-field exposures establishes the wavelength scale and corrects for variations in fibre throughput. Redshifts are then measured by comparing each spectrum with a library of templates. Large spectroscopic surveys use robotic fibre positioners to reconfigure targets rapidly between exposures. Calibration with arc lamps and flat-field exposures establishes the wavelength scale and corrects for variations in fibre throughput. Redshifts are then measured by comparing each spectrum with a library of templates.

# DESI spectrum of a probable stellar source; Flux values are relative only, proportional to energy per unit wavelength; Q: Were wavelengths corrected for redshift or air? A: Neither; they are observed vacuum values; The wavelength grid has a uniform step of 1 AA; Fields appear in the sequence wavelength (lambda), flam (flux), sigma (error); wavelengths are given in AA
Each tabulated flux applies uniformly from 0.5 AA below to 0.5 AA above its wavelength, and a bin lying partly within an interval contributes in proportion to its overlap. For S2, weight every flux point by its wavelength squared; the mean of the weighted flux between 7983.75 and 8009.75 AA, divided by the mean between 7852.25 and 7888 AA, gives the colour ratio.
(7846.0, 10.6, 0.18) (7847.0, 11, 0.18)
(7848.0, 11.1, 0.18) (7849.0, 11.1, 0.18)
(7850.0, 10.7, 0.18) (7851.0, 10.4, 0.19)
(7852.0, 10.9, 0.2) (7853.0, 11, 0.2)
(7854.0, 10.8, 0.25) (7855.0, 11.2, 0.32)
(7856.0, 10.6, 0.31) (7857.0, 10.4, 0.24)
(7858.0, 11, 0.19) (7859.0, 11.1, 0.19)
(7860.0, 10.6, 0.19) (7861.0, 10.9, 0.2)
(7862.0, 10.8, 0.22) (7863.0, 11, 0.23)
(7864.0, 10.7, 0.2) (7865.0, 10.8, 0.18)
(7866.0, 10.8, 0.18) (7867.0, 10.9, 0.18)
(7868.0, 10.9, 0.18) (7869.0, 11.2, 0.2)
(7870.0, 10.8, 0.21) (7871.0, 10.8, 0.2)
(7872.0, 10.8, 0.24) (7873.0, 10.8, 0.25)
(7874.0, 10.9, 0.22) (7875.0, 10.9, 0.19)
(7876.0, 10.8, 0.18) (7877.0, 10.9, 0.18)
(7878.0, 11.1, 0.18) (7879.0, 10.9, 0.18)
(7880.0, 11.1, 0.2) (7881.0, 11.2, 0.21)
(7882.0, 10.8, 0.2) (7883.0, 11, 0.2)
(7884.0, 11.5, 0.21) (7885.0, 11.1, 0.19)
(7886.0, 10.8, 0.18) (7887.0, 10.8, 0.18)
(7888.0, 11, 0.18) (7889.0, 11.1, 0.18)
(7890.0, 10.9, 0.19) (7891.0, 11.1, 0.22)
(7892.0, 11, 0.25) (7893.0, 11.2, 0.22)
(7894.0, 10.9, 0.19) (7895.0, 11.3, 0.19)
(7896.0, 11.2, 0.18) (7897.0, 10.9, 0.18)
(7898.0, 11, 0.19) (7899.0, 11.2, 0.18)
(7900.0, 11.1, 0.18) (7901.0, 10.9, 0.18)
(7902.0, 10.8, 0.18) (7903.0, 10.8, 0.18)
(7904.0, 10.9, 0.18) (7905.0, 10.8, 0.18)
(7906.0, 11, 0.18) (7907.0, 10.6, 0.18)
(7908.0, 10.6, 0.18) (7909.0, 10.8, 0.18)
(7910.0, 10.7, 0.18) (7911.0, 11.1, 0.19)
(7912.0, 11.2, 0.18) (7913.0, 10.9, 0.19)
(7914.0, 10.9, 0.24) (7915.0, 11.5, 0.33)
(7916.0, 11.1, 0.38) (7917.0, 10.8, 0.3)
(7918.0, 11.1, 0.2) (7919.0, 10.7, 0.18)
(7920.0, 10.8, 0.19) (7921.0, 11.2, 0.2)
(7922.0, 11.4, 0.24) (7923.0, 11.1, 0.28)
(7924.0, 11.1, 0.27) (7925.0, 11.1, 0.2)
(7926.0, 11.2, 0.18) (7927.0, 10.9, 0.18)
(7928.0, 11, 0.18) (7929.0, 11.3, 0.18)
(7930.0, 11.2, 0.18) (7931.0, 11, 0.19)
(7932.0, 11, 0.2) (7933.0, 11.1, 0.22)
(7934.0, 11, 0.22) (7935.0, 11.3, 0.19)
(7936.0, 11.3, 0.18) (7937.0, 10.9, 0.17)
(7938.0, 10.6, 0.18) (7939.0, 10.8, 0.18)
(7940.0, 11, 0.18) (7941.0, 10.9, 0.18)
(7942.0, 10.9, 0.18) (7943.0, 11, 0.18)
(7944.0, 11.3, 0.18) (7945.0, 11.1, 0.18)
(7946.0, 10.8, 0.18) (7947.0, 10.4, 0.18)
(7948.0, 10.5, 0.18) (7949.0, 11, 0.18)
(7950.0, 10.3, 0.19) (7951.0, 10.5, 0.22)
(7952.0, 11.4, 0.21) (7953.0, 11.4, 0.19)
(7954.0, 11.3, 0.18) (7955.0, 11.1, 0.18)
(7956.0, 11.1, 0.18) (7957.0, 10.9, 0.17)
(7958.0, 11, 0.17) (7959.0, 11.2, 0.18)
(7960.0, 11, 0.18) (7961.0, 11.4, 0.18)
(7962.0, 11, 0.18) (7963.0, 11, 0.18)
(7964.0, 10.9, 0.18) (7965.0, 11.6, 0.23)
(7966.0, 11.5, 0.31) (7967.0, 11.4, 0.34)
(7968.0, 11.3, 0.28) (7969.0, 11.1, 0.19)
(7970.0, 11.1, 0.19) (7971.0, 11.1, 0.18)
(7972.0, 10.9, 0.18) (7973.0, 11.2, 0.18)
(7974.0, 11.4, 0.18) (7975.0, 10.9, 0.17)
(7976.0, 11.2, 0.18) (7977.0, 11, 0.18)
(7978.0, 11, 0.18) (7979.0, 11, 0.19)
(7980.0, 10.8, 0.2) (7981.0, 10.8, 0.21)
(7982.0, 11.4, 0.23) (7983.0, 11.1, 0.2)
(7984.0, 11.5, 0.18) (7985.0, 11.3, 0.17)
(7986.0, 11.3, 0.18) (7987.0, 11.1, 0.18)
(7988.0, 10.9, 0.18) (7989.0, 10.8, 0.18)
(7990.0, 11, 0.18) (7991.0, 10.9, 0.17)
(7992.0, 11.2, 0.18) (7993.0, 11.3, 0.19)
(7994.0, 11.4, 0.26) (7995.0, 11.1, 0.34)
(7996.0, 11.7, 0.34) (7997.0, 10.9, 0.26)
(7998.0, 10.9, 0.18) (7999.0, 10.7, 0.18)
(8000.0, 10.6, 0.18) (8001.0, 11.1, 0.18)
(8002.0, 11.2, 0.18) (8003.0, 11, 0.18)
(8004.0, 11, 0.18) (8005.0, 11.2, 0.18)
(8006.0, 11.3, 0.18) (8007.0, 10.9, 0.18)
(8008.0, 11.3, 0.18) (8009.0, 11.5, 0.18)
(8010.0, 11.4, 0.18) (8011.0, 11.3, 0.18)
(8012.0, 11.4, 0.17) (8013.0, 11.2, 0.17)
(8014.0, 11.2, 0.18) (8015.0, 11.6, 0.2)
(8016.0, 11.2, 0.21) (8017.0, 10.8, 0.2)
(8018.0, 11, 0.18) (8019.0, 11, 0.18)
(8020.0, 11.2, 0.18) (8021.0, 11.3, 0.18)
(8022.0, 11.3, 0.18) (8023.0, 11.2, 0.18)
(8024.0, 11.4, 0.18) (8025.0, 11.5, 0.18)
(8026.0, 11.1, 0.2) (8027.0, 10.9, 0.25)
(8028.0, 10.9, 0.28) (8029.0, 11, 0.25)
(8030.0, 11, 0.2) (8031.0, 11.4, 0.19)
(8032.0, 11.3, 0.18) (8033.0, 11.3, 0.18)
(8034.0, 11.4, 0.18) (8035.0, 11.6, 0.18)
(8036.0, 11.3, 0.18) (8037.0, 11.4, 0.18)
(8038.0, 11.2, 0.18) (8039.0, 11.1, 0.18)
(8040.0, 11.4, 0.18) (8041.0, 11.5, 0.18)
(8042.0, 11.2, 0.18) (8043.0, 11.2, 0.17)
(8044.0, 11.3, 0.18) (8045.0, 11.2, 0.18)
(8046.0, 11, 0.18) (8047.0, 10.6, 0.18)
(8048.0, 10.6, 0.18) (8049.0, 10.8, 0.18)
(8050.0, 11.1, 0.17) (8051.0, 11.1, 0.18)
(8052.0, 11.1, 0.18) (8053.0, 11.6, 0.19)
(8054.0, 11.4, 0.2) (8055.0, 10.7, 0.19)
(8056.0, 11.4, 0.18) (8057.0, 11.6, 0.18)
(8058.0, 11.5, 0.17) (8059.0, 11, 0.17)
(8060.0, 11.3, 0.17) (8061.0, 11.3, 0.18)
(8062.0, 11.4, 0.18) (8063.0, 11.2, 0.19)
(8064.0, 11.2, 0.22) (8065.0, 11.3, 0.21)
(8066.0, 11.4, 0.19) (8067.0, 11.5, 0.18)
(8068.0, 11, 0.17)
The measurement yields 1.05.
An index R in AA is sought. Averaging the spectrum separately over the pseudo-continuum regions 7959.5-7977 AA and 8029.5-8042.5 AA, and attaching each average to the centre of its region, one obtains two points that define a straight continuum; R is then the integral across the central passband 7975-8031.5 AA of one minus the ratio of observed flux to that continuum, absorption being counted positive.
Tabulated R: 0.55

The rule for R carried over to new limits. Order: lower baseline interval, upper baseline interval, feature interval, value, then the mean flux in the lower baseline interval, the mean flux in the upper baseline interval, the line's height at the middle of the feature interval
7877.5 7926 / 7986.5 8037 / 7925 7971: 0.1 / 11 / 11.2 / 11.1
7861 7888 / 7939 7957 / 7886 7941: -0.3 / 10.9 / 10.9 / 10.9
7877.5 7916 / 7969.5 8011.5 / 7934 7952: 0.3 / 11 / 11.1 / 11.1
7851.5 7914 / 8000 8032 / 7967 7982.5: 0.0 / 10.9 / 11.2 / 11.1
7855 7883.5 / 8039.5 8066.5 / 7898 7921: 0.0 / 10.9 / 11.2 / 11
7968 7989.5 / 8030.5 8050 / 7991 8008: 0.1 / 11.1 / 11.2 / 11.1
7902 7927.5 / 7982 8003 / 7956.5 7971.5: -0.2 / 11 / 11.1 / 11.1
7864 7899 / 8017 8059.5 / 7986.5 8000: 0.1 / 11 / 11.2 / 11.1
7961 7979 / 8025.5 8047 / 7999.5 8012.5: 0.0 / 11.2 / 11.2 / 11.2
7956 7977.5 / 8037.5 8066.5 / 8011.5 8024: 0.0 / 11.1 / 11.2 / 11.2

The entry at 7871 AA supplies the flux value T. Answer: 10.8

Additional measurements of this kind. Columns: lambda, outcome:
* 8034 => 11.4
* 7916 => 11.1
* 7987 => 11.1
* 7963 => 11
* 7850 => 10.7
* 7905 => 10.8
